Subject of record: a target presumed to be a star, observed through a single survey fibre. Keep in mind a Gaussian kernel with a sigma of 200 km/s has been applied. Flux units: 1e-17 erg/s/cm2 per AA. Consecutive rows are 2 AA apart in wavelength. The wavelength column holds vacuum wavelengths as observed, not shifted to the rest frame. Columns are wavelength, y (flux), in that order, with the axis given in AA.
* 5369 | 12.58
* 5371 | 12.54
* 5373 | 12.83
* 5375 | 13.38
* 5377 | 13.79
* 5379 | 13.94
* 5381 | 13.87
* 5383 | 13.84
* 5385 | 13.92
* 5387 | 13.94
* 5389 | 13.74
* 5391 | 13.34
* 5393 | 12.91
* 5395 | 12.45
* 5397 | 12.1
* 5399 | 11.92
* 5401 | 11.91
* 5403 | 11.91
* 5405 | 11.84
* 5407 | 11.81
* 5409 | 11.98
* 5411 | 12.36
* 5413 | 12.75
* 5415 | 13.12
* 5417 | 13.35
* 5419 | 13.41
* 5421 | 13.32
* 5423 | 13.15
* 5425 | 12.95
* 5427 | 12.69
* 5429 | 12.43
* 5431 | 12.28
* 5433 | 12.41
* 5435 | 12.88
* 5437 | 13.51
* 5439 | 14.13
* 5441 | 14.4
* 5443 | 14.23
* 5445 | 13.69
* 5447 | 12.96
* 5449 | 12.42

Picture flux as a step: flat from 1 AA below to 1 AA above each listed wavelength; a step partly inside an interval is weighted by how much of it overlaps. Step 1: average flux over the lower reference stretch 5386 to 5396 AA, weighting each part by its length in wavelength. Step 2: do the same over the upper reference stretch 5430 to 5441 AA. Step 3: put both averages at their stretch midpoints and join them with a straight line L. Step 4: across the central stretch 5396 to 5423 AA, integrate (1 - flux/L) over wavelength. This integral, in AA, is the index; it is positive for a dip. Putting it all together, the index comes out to 1.5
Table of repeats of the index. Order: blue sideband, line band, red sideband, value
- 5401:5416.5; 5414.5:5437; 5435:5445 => 0.4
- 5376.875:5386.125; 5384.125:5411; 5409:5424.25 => 1.8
